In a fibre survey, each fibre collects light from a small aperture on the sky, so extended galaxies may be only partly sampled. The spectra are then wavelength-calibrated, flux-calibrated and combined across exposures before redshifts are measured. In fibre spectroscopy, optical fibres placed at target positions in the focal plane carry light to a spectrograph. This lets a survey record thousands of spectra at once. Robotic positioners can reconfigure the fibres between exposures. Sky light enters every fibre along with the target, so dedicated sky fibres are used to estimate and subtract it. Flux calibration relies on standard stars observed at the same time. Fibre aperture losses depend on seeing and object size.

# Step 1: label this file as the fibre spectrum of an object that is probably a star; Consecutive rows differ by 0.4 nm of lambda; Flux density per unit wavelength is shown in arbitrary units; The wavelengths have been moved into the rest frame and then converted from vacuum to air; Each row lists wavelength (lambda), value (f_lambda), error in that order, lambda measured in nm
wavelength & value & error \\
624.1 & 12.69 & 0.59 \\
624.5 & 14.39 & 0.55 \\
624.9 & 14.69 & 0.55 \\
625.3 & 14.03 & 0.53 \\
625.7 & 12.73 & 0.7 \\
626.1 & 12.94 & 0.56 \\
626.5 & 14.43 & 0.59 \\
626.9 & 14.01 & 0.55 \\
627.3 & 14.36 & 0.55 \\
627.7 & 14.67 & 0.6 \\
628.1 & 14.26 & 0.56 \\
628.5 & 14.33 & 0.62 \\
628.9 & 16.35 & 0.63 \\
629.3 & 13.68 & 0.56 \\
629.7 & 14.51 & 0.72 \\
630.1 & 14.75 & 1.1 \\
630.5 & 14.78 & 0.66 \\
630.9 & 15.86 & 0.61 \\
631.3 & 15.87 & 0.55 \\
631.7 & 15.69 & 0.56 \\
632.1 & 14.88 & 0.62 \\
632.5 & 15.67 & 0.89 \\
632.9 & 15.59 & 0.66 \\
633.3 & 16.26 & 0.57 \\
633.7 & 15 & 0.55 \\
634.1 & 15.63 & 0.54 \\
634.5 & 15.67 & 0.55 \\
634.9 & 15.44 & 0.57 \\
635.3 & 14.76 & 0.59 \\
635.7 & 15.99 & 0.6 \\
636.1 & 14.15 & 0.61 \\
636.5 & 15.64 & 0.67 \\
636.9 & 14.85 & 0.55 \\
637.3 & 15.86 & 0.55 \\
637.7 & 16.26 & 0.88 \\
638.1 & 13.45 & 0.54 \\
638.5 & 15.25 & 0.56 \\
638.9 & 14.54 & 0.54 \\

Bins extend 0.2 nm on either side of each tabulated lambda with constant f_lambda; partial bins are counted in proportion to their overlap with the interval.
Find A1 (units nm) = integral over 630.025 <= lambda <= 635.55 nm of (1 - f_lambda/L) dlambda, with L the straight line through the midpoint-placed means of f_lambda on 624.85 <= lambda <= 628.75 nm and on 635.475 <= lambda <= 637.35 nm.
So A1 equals -0.24 nm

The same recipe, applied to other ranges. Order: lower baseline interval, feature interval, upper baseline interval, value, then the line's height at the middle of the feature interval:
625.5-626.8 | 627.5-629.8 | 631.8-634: -0.073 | 14.2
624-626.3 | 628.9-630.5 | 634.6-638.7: -0.044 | 14.2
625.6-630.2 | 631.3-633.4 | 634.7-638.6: -0.126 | 14.7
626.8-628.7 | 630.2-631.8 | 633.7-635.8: -0.069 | 14.8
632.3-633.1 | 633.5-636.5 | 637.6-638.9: 0.006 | 15.3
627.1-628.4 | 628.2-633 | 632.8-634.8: -0.047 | 15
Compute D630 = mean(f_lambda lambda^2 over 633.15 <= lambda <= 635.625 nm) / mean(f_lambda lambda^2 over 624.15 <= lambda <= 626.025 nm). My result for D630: 1.2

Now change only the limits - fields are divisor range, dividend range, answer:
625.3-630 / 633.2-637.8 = 1.11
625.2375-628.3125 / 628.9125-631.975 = 1.10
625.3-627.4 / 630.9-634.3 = 1.16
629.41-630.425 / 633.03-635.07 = 1.09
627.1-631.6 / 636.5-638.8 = 1.05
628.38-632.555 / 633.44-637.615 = 1.03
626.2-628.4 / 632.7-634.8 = 1.12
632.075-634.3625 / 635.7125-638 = 1.00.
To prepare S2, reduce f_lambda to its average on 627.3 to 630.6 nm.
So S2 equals 14.6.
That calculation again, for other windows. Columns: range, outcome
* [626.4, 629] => 14.6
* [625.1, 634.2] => 14.8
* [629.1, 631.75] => 15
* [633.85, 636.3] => 15.3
